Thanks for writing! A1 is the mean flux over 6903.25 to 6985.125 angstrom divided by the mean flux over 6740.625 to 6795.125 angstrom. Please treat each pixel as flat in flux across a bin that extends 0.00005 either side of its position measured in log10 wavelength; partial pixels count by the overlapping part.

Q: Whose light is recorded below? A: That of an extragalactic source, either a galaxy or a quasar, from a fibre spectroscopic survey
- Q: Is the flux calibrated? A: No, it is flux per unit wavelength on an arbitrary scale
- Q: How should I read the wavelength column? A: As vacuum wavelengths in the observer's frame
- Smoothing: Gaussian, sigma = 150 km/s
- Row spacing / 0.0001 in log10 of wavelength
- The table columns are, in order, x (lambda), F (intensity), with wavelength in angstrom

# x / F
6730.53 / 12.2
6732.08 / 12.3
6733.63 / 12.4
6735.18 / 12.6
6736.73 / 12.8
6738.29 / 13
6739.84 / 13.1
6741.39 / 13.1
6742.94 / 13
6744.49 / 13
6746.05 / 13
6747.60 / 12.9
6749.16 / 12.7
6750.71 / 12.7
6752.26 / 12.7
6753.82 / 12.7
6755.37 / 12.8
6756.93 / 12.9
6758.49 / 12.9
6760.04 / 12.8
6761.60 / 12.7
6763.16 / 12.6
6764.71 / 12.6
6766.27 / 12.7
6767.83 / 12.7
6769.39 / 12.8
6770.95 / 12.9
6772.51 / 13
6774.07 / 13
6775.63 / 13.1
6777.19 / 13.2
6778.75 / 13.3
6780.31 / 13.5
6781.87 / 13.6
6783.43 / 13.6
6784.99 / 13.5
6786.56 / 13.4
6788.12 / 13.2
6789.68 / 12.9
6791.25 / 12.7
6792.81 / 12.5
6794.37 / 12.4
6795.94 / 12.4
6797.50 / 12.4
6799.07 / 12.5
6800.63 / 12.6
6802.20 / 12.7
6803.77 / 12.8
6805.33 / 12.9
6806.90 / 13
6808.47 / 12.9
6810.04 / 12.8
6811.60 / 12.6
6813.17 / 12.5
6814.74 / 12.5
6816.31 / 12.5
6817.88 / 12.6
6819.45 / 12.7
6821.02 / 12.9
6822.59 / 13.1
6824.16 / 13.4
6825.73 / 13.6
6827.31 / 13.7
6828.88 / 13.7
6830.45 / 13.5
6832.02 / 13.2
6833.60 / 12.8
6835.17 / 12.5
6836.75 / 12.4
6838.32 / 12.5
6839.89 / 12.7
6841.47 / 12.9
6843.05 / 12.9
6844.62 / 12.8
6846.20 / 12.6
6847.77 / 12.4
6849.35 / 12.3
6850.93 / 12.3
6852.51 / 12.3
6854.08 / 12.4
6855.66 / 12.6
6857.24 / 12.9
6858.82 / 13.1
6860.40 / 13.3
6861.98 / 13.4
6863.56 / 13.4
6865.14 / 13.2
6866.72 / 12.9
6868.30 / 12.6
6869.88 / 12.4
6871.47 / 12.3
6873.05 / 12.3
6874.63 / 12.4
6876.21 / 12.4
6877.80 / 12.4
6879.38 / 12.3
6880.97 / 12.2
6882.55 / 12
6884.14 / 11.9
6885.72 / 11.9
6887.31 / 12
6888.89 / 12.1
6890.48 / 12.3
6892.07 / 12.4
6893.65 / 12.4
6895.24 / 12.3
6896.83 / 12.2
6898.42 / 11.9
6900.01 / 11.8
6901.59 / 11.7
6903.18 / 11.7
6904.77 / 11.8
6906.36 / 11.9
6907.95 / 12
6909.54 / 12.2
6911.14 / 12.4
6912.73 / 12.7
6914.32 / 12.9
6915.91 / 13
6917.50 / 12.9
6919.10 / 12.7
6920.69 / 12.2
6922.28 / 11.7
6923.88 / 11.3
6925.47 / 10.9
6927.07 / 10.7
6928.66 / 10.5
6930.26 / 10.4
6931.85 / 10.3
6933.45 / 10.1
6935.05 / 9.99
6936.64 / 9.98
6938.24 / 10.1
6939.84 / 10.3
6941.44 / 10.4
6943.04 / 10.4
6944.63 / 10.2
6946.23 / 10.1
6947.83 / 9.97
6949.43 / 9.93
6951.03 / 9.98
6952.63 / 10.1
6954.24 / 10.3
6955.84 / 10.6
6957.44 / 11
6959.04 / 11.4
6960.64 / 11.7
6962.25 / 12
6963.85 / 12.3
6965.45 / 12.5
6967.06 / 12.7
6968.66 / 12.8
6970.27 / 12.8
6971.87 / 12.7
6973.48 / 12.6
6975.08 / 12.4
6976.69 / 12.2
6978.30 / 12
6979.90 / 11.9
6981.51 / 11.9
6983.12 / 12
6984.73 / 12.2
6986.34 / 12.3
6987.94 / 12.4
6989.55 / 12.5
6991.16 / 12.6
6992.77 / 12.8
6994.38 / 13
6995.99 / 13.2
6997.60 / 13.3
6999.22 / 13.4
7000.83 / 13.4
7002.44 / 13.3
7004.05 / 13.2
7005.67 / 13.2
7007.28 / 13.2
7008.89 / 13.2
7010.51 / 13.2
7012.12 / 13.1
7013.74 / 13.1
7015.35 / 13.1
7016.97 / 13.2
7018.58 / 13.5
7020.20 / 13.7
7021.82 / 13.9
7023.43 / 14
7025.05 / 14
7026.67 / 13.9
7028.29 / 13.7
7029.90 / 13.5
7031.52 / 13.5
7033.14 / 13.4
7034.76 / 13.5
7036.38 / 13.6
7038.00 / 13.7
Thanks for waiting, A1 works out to 0.88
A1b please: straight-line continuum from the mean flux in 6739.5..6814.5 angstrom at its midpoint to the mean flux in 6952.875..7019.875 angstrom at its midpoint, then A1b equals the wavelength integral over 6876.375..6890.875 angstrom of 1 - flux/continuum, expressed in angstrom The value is 0.7 angstrom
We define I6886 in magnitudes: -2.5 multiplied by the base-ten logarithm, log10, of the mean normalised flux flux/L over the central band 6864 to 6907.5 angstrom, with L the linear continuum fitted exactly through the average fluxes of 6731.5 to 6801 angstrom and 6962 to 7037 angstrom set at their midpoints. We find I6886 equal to 0.06 mag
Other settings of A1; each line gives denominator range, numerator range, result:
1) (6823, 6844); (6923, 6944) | 0.80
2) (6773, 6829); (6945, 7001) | 0.92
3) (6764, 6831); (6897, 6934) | 0.91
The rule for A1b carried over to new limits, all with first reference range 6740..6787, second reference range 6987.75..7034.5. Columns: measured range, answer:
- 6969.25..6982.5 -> 0.9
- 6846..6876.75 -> 1.0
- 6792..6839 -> 0.8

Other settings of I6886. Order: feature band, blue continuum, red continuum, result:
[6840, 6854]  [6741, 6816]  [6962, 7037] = 0.03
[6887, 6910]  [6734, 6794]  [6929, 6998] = -0.01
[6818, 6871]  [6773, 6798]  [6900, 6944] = -0.05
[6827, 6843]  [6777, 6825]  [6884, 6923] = -0.03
